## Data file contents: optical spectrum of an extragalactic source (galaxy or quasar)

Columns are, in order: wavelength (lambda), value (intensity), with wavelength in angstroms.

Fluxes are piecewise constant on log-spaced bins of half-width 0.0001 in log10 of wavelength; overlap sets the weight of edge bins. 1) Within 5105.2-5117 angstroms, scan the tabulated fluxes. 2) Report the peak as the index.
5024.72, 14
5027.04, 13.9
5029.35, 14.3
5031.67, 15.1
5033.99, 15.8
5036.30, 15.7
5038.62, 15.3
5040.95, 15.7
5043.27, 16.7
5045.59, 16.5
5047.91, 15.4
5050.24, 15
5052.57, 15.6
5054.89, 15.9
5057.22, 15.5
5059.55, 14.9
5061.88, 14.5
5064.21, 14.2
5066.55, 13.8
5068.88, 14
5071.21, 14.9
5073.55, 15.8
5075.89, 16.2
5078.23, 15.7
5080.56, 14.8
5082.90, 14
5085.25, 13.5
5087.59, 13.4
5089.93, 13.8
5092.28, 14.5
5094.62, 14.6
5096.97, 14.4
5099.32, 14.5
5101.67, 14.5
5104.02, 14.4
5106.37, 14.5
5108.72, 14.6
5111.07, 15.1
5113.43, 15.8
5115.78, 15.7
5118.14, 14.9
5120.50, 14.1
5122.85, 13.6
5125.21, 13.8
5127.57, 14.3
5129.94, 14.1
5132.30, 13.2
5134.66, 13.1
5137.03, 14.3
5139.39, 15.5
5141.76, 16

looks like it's 15.8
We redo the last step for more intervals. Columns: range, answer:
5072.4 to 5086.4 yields 16.2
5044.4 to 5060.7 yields 16.5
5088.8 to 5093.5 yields 14.5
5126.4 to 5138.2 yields 14.3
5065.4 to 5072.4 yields 14.9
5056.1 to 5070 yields 15.5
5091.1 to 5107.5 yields 14.6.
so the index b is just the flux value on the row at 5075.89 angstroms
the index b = 16.2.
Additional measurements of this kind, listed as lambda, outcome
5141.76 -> 16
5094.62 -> 14.6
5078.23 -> 15.7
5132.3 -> 13.2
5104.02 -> 14.4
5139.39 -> 15.5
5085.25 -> 13.5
